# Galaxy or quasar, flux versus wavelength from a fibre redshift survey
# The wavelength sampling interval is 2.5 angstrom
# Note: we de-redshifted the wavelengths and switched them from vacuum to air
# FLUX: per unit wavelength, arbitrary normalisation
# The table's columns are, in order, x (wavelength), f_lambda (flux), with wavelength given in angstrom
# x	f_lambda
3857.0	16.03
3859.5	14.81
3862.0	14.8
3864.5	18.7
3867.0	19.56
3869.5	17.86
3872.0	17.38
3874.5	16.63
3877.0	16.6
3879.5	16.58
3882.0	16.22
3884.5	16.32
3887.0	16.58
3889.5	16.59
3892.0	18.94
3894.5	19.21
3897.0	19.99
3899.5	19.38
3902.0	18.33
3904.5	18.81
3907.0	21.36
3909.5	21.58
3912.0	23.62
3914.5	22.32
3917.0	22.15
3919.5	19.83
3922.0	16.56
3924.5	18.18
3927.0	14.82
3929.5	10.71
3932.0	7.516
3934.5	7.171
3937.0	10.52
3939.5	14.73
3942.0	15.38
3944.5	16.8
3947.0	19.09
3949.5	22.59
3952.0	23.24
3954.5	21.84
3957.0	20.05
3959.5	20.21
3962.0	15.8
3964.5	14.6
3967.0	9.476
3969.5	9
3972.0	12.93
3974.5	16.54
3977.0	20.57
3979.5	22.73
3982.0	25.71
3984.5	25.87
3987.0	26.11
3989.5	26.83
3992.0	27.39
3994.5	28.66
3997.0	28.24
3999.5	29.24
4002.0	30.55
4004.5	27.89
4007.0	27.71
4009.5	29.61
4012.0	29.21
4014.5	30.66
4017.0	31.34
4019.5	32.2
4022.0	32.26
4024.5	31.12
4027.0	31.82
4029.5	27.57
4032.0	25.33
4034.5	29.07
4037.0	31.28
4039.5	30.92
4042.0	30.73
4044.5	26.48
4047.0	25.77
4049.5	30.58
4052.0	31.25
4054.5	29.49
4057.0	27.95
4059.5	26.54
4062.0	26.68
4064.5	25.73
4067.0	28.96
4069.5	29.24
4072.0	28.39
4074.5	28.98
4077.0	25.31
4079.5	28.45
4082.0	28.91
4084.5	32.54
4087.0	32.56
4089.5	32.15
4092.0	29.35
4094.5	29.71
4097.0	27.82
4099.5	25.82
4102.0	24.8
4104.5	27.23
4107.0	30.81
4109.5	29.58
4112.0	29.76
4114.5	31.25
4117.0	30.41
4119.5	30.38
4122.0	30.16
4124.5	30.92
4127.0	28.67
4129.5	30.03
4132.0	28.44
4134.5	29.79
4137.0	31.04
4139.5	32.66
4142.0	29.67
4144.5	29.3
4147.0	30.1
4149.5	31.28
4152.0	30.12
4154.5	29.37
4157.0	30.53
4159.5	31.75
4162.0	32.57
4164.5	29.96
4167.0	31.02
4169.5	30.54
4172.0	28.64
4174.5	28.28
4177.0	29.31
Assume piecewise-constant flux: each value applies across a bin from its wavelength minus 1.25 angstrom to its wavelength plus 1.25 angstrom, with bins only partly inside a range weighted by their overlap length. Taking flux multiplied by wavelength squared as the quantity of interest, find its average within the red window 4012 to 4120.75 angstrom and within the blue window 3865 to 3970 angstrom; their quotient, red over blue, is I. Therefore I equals 1.82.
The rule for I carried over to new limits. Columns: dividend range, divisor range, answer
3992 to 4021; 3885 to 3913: 1.61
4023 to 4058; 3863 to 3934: 1.77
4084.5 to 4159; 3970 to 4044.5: 1.15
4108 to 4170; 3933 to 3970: 2.07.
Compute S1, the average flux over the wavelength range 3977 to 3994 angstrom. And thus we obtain 25.5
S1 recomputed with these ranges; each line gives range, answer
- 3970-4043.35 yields 27.4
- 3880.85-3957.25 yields 17.7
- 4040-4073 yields 28.4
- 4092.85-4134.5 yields 29.1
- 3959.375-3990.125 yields 18.7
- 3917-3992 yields 17.7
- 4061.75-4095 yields 29.1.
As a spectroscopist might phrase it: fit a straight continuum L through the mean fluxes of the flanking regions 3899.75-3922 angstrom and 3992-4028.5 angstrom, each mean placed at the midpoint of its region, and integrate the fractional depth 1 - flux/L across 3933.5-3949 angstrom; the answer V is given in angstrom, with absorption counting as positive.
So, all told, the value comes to 6.0 angstrom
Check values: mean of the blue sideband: 20.7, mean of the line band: 14.5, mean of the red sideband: 29.9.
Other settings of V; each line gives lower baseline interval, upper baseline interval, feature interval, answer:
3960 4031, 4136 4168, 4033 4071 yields -2.3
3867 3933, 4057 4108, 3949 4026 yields -3.5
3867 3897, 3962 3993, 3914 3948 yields 6.0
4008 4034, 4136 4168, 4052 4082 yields 2.3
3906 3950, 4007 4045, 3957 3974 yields 5.8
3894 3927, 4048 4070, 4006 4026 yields -3.5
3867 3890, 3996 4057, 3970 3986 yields 3.3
